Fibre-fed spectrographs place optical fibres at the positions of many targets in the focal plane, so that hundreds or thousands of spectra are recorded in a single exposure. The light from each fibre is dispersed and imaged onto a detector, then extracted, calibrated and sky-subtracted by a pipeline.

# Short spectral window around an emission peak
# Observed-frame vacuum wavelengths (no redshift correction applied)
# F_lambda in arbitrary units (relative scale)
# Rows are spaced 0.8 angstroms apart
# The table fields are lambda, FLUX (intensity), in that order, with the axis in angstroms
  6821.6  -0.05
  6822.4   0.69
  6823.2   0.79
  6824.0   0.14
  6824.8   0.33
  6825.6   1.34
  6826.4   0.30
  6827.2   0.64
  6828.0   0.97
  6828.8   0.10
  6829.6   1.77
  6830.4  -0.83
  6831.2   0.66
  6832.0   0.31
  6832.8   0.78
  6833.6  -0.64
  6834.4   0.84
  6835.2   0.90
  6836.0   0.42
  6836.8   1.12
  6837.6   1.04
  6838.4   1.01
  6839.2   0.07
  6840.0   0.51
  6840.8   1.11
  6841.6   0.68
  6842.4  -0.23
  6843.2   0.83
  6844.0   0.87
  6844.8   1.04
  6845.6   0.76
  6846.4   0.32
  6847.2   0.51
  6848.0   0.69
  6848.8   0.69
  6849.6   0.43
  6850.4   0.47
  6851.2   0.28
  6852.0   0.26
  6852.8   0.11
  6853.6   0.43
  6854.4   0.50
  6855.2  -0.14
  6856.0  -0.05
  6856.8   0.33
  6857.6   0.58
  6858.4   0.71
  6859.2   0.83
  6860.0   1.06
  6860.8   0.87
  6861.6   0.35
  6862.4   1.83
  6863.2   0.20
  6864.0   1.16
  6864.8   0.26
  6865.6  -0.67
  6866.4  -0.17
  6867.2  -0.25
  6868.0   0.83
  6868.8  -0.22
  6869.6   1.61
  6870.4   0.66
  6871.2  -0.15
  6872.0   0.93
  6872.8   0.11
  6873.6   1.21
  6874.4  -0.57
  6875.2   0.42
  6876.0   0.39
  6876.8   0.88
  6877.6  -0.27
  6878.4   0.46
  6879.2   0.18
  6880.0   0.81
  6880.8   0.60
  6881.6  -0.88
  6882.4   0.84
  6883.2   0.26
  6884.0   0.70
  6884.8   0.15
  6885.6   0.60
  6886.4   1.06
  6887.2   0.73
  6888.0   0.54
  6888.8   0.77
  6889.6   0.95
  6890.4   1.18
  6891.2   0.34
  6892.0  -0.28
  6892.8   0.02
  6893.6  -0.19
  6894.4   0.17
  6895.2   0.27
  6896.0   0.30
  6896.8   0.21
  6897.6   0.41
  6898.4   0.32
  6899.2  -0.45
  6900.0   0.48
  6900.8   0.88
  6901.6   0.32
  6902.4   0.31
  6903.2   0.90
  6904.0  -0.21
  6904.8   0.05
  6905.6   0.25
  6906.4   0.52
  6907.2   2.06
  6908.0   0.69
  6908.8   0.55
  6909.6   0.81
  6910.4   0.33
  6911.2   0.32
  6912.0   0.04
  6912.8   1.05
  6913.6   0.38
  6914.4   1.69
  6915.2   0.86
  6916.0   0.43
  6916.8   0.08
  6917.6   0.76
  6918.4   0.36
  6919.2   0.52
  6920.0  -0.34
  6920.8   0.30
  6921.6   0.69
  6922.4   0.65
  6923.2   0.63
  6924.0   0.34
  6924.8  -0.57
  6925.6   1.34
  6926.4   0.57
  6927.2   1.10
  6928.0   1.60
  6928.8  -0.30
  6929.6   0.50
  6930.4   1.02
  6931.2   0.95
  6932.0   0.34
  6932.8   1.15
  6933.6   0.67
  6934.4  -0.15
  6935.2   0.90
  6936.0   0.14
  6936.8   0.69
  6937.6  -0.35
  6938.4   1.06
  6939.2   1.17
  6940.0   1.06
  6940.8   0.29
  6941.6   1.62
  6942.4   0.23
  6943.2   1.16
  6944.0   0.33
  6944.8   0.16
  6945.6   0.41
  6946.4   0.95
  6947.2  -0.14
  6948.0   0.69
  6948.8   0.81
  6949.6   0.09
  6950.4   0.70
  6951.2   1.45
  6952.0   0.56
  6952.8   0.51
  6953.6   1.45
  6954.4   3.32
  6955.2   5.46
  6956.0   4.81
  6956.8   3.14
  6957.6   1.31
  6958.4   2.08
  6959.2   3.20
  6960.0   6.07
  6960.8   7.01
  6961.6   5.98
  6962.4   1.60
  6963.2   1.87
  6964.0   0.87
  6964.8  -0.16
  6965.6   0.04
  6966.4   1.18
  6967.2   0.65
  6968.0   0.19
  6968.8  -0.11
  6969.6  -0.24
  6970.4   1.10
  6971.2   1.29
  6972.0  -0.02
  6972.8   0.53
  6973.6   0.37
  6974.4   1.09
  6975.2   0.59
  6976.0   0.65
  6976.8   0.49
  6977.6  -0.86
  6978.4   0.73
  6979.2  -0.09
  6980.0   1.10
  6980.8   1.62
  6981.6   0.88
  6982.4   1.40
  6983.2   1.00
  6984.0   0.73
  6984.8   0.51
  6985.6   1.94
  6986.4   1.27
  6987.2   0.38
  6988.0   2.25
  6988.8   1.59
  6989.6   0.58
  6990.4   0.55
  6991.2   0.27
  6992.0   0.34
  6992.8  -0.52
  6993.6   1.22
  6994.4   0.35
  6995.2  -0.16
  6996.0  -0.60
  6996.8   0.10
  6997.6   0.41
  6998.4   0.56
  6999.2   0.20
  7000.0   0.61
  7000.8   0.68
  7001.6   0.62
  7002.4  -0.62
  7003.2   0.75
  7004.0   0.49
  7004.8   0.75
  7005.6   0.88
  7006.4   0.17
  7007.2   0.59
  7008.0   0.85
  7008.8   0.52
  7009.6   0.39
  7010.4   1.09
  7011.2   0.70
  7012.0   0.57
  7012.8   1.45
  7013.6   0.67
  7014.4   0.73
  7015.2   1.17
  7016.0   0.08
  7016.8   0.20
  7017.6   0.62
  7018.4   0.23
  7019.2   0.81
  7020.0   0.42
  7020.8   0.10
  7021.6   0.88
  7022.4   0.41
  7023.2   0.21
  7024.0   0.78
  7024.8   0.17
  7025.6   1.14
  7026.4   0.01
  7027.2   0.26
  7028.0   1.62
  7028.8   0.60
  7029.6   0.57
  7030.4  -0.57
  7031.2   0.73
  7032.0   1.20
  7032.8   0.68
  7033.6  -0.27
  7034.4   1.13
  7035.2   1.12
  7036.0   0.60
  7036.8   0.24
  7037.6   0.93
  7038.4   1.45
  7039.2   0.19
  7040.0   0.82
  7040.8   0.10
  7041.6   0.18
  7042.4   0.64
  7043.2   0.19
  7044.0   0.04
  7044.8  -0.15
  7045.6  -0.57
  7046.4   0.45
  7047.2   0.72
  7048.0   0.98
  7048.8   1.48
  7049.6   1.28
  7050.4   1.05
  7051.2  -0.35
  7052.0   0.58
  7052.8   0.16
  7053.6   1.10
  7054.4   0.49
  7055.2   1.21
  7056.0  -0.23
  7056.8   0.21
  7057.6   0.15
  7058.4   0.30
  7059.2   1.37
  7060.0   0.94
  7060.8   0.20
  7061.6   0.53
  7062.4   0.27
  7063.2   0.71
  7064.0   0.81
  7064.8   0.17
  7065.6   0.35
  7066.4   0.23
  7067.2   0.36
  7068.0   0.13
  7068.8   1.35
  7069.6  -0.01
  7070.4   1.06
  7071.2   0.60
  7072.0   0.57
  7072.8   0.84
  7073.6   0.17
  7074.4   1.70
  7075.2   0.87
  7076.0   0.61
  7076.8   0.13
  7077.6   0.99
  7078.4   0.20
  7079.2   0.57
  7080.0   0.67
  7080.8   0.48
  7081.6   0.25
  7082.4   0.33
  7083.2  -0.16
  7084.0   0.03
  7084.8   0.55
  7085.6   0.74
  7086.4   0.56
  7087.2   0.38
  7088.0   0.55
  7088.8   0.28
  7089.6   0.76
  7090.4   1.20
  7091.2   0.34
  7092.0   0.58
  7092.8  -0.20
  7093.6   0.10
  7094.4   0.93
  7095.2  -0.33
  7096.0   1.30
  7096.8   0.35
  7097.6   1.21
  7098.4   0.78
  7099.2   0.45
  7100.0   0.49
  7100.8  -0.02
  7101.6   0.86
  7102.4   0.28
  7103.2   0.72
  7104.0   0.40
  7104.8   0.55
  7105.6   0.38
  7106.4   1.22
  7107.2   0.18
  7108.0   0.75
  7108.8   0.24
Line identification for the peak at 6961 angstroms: [O II] 3727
